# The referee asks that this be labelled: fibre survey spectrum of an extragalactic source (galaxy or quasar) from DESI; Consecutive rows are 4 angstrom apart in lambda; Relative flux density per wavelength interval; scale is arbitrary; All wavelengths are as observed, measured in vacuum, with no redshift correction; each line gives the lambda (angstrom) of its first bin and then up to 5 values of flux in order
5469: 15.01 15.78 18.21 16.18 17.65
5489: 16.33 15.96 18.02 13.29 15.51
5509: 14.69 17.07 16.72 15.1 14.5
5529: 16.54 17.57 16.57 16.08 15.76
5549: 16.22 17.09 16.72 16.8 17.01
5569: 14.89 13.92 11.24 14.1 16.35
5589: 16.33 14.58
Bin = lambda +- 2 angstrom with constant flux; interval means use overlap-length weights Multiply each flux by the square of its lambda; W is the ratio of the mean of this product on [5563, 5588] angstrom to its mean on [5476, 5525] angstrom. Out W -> 0.93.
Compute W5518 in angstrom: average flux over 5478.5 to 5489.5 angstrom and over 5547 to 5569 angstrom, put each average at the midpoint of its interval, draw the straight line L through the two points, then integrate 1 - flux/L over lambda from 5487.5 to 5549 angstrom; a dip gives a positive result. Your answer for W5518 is 2.7 angstrom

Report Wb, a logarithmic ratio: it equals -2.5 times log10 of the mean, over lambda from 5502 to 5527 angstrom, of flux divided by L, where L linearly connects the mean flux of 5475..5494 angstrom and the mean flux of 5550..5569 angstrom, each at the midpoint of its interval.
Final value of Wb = 0.09 mag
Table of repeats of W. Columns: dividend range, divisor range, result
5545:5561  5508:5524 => 1.06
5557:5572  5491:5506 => 1.05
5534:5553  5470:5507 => 1.02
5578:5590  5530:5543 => 0.92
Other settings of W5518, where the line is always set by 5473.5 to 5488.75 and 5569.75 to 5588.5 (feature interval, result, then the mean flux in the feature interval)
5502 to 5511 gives 0.8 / 14.9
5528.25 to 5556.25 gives -2.4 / 16.6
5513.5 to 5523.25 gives 0.0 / 16.1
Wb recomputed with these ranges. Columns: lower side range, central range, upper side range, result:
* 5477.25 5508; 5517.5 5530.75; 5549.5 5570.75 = 0.057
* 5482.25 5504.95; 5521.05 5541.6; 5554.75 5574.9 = -0.008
